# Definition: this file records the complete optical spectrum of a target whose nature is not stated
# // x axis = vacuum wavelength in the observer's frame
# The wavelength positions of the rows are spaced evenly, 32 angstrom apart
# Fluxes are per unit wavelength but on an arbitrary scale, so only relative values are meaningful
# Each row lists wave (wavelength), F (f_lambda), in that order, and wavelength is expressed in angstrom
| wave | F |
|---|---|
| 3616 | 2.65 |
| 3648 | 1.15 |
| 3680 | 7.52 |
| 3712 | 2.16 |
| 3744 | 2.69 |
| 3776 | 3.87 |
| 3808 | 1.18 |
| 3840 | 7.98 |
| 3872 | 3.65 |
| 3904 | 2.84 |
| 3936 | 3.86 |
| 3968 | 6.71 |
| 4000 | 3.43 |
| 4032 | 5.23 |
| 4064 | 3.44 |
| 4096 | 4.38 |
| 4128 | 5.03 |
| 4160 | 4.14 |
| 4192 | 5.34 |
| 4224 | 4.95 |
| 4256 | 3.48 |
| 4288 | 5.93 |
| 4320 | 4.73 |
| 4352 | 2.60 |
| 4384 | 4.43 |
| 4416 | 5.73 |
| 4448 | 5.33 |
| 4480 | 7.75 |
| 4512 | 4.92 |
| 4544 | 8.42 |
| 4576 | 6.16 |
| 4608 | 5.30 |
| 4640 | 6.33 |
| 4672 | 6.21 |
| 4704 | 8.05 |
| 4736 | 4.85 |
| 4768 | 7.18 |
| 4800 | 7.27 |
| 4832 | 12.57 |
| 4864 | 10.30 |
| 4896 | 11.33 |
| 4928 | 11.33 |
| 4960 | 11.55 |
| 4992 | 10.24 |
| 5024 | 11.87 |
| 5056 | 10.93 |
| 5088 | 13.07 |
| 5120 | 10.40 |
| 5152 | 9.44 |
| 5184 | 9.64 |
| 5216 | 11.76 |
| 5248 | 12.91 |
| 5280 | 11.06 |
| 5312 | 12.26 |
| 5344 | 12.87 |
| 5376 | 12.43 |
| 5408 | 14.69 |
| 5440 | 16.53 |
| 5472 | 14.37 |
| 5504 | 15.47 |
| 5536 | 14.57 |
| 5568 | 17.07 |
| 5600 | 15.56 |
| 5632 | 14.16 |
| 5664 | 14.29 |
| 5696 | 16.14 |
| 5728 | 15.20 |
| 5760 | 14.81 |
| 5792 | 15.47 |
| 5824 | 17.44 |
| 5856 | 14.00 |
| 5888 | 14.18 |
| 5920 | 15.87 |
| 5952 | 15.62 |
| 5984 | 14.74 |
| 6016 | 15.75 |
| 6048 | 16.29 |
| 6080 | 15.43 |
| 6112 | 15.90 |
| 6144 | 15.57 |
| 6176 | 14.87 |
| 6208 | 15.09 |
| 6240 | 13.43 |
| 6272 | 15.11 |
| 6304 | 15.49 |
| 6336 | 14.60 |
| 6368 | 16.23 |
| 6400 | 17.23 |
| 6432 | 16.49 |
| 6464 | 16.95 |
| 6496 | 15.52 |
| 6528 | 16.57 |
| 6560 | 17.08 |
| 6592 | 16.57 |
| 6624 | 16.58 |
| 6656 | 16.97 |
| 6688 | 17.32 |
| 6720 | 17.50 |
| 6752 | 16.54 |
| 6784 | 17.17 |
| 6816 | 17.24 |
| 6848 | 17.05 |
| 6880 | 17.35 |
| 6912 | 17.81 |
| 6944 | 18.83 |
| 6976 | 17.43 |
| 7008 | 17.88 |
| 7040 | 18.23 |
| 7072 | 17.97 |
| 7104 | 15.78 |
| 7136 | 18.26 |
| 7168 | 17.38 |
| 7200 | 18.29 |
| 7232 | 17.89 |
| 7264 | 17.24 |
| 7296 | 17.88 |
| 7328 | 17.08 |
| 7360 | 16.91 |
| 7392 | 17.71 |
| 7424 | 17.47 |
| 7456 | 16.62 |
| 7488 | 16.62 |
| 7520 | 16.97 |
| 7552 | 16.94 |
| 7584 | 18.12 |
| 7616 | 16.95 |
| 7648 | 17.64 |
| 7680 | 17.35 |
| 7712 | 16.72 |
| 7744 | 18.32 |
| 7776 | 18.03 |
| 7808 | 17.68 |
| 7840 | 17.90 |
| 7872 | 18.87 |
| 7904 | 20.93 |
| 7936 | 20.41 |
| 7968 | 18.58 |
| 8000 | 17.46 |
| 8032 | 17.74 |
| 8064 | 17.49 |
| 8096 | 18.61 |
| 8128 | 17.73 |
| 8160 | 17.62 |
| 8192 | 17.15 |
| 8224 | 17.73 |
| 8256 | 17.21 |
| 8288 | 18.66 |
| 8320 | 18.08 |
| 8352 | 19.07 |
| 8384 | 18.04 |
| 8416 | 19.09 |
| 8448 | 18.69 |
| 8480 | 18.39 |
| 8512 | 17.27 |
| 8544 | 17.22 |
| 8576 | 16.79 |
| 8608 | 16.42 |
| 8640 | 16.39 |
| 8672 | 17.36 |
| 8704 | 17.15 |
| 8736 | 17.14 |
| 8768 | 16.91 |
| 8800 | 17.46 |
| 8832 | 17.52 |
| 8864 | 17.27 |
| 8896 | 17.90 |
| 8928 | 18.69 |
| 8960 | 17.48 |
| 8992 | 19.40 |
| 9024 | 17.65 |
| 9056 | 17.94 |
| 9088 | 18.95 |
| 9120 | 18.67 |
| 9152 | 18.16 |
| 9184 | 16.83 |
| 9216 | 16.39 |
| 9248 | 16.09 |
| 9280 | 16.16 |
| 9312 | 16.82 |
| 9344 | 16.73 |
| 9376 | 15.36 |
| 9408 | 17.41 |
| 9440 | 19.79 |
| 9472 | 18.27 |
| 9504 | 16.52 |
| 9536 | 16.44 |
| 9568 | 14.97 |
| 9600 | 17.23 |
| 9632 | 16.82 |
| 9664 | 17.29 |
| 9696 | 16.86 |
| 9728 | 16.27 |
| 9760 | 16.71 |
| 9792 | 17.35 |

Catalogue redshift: 0.205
